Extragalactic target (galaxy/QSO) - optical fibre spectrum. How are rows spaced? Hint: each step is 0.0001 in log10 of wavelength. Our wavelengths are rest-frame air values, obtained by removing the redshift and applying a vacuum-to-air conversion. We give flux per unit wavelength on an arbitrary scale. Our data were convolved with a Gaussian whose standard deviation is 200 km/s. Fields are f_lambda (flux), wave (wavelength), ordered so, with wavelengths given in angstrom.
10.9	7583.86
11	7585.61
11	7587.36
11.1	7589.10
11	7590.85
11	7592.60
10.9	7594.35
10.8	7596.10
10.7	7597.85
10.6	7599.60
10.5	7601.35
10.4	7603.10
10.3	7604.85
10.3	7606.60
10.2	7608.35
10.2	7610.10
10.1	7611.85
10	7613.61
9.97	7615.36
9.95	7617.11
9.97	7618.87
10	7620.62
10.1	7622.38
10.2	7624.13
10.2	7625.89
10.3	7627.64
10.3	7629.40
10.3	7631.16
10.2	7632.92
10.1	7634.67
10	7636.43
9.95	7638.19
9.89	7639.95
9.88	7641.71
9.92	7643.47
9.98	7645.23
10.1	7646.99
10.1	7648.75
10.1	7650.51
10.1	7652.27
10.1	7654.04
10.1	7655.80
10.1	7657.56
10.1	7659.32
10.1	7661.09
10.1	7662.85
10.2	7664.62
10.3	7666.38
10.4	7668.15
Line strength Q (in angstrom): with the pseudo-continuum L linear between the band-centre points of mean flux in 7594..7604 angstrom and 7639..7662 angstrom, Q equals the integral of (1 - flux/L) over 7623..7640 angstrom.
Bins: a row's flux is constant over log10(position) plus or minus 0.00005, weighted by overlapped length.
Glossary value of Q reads 0.2 angstrom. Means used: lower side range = 10.6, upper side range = 10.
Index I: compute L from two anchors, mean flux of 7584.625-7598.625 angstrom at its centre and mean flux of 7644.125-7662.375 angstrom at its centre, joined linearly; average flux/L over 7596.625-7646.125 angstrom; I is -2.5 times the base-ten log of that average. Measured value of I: 0.038 mag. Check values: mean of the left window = 10.9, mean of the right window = 10.1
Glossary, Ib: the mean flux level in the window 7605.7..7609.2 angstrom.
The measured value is 10.3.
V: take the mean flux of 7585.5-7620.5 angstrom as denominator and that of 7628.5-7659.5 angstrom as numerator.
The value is 0.96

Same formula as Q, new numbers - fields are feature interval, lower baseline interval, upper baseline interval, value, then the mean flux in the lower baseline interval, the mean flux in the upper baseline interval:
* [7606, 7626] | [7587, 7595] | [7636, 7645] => 0.7 angstrom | 11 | 9.92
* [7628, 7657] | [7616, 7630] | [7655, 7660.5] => 0.1 angstrom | 10.1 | 10.1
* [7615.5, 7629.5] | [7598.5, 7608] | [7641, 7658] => 0.2 angstrom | 10.4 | 10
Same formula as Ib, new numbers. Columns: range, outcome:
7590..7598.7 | 10.9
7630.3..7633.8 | 10.3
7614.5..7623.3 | 10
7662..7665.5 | 10.1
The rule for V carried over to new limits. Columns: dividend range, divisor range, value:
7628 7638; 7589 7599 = 0.93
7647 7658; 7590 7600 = 0.93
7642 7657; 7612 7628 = 1.00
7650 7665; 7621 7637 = 0.99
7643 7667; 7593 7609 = 0.96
